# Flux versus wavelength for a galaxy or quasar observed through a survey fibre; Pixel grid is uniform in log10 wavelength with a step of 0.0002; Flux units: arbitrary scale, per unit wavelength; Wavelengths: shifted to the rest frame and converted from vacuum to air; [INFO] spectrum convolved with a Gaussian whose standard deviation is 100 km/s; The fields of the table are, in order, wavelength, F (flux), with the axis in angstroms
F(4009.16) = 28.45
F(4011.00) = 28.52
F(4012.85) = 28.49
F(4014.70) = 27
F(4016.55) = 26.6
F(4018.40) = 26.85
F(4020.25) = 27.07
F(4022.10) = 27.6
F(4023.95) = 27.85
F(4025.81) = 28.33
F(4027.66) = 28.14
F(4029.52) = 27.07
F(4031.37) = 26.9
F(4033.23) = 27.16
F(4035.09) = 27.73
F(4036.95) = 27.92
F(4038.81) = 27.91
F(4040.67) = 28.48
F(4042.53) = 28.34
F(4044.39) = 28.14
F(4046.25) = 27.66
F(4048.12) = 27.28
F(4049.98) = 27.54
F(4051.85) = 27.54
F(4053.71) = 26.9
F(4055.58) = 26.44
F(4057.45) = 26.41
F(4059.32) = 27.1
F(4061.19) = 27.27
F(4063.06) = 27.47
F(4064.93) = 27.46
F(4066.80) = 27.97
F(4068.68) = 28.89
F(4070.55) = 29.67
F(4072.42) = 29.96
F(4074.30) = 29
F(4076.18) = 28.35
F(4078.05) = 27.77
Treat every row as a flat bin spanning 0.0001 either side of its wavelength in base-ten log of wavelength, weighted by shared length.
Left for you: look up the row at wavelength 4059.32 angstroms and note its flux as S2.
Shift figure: 27.1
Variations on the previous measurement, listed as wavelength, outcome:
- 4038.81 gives 27.91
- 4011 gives 28.52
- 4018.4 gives 26.85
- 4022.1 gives 27.6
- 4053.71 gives 26.9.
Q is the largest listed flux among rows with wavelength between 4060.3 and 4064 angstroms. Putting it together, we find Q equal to 27.47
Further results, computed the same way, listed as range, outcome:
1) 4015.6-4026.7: 28.33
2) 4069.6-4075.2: 29.96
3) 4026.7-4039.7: 28.14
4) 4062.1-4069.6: 28.89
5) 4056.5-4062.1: 27.27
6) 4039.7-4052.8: 28.48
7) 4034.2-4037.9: 27.92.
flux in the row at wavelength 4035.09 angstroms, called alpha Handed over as 27.73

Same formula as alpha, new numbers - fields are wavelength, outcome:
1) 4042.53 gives 28.34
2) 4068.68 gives 28.89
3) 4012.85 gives 28.49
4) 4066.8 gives 27.97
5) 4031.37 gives 26.9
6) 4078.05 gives 27.77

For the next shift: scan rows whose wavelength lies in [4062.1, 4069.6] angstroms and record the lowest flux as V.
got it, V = 27.46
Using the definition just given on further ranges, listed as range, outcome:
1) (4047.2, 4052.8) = 27.28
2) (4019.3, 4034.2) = 26.9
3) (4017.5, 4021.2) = 26.85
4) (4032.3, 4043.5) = 27.16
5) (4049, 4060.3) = 26.41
